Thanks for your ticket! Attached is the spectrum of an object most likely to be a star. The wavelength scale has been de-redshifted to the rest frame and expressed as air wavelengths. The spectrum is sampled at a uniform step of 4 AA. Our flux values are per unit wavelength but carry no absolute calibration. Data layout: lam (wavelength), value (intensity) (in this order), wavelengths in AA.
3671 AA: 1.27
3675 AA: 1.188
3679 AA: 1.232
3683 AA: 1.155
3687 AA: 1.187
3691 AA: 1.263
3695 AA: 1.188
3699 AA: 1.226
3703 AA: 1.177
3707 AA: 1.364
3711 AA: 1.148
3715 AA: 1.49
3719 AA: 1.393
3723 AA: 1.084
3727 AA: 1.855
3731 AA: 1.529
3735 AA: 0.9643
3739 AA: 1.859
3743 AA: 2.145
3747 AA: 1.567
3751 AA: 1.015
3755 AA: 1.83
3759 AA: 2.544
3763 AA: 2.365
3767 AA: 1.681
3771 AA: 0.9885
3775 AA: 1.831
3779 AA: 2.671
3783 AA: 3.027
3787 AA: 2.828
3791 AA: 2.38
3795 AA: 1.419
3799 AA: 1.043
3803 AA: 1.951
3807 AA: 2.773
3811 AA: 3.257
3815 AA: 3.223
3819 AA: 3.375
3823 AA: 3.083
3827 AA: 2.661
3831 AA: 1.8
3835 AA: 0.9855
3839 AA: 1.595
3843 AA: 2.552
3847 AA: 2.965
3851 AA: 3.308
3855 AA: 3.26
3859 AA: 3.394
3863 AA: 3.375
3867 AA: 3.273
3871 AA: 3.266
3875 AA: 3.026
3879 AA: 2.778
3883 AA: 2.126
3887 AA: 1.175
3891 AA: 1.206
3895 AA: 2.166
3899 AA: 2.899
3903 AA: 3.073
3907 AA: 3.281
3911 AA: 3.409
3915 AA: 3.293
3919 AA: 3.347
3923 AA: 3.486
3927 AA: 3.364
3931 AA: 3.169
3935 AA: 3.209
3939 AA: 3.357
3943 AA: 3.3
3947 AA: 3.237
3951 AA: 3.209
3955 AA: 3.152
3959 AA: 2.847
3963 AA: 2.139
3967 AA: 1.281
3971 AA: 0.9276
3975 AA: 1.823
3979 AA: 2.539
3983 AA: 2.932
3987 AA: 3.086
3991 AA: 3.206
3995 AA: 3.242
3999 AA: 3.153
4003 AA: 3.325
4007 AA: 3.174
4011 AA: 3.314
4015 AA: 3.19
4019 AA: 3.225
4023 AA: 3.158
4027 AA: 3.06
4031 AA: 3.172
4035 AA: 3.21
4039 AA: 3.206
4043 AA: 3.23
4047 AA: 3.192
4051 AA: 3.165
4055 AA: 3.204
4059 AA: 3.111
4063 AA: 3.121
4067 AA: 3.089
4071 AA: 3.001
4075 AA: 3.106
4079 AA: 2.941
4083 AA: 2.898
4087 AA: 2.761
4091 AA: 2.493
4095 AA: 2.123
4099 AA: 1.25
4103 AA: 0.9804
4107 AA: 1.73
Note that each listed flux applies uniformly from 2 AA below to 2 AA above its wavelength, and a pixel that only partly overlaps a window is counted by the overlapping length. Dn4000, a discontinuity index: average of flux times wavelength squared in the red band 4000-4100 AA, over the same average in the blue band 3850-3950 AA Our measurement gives 1.1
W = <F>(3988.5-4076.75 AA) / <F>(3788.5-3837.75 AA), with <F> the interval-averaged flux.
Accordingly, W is 1.4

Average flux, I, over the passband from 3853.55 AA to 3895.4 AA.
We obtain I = 2.65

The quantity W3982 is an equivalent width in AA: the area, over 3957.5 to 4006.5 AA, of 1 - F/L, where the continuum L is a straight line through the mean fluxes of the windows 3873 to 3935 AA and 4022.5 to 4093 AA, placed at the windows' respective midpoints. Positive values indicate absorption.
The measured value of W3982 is 6.3 AA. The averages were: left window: 2.8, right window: 3.06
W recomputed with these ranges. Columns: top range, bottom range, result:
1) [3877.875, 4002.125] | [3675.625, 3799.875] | 1.70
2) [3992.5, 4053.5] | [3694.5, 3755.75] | 2.25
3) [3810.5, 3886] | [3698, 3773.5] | 1.80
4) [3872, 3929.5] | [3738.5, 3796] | 1.37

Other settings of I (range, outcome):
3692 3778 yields 1.55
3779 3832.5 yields 2.54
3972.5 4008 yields 2.91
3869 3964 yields 2.9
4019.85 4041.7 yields 3.17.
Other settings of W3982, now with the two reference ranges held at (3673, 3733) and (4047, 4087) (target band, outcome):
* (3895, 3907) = -3.4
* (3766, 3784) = -3.8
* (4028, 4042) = -1.4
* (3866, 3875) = -4.7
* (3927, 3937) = -3.4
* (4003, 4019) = -2.6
